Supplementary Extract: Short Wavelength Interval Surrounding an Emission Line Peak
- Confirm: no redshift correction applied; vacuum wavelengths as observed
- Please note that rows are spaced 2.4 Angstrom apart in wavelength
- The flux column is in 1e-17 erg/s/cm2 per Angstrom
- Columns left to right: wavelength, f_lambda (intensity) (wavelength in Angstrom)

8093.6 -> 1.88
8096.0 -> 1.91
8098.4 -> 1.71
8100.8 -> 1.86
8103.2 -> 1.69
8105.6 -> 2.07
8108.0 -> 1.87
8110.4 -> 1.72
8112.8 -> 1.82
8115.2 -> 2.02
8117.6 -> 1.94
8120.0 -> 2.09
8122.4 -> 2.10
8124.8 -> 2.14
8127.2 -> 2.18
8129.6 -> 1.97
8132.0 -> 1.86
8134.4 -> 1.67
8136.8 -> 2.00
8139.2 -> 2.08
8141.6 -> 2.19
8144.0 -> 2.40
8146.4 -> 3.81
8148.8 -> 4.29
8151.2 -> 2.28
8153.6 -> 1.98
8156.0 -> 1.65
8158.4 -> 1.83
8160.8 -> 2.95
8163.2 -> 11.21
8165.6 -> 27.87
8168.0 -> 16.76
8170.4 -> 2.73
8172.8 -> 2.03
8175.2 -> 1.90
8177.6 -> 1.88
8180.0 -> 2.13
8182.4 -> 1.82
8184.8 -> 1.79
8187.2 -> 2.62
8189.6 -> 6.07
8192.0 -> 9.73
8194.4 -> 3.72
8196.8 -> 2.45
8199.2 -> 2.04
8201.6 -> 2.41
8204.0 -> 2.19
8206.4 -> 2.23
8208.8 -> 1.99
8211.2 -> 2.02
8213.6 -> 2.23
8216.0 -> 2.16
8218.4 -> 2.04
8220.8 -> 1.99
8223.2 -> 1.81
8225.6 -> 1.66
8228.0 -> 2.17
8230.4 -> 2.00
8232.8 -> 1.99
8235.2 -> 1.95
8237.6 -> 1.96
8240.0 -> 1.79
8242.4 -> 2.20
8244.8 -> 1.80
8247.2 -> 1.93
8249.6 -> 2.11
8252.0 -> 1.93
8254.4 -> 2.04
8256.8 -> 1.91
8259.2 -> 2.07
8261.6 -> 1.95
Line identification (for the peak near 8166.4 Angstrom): H-alpha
